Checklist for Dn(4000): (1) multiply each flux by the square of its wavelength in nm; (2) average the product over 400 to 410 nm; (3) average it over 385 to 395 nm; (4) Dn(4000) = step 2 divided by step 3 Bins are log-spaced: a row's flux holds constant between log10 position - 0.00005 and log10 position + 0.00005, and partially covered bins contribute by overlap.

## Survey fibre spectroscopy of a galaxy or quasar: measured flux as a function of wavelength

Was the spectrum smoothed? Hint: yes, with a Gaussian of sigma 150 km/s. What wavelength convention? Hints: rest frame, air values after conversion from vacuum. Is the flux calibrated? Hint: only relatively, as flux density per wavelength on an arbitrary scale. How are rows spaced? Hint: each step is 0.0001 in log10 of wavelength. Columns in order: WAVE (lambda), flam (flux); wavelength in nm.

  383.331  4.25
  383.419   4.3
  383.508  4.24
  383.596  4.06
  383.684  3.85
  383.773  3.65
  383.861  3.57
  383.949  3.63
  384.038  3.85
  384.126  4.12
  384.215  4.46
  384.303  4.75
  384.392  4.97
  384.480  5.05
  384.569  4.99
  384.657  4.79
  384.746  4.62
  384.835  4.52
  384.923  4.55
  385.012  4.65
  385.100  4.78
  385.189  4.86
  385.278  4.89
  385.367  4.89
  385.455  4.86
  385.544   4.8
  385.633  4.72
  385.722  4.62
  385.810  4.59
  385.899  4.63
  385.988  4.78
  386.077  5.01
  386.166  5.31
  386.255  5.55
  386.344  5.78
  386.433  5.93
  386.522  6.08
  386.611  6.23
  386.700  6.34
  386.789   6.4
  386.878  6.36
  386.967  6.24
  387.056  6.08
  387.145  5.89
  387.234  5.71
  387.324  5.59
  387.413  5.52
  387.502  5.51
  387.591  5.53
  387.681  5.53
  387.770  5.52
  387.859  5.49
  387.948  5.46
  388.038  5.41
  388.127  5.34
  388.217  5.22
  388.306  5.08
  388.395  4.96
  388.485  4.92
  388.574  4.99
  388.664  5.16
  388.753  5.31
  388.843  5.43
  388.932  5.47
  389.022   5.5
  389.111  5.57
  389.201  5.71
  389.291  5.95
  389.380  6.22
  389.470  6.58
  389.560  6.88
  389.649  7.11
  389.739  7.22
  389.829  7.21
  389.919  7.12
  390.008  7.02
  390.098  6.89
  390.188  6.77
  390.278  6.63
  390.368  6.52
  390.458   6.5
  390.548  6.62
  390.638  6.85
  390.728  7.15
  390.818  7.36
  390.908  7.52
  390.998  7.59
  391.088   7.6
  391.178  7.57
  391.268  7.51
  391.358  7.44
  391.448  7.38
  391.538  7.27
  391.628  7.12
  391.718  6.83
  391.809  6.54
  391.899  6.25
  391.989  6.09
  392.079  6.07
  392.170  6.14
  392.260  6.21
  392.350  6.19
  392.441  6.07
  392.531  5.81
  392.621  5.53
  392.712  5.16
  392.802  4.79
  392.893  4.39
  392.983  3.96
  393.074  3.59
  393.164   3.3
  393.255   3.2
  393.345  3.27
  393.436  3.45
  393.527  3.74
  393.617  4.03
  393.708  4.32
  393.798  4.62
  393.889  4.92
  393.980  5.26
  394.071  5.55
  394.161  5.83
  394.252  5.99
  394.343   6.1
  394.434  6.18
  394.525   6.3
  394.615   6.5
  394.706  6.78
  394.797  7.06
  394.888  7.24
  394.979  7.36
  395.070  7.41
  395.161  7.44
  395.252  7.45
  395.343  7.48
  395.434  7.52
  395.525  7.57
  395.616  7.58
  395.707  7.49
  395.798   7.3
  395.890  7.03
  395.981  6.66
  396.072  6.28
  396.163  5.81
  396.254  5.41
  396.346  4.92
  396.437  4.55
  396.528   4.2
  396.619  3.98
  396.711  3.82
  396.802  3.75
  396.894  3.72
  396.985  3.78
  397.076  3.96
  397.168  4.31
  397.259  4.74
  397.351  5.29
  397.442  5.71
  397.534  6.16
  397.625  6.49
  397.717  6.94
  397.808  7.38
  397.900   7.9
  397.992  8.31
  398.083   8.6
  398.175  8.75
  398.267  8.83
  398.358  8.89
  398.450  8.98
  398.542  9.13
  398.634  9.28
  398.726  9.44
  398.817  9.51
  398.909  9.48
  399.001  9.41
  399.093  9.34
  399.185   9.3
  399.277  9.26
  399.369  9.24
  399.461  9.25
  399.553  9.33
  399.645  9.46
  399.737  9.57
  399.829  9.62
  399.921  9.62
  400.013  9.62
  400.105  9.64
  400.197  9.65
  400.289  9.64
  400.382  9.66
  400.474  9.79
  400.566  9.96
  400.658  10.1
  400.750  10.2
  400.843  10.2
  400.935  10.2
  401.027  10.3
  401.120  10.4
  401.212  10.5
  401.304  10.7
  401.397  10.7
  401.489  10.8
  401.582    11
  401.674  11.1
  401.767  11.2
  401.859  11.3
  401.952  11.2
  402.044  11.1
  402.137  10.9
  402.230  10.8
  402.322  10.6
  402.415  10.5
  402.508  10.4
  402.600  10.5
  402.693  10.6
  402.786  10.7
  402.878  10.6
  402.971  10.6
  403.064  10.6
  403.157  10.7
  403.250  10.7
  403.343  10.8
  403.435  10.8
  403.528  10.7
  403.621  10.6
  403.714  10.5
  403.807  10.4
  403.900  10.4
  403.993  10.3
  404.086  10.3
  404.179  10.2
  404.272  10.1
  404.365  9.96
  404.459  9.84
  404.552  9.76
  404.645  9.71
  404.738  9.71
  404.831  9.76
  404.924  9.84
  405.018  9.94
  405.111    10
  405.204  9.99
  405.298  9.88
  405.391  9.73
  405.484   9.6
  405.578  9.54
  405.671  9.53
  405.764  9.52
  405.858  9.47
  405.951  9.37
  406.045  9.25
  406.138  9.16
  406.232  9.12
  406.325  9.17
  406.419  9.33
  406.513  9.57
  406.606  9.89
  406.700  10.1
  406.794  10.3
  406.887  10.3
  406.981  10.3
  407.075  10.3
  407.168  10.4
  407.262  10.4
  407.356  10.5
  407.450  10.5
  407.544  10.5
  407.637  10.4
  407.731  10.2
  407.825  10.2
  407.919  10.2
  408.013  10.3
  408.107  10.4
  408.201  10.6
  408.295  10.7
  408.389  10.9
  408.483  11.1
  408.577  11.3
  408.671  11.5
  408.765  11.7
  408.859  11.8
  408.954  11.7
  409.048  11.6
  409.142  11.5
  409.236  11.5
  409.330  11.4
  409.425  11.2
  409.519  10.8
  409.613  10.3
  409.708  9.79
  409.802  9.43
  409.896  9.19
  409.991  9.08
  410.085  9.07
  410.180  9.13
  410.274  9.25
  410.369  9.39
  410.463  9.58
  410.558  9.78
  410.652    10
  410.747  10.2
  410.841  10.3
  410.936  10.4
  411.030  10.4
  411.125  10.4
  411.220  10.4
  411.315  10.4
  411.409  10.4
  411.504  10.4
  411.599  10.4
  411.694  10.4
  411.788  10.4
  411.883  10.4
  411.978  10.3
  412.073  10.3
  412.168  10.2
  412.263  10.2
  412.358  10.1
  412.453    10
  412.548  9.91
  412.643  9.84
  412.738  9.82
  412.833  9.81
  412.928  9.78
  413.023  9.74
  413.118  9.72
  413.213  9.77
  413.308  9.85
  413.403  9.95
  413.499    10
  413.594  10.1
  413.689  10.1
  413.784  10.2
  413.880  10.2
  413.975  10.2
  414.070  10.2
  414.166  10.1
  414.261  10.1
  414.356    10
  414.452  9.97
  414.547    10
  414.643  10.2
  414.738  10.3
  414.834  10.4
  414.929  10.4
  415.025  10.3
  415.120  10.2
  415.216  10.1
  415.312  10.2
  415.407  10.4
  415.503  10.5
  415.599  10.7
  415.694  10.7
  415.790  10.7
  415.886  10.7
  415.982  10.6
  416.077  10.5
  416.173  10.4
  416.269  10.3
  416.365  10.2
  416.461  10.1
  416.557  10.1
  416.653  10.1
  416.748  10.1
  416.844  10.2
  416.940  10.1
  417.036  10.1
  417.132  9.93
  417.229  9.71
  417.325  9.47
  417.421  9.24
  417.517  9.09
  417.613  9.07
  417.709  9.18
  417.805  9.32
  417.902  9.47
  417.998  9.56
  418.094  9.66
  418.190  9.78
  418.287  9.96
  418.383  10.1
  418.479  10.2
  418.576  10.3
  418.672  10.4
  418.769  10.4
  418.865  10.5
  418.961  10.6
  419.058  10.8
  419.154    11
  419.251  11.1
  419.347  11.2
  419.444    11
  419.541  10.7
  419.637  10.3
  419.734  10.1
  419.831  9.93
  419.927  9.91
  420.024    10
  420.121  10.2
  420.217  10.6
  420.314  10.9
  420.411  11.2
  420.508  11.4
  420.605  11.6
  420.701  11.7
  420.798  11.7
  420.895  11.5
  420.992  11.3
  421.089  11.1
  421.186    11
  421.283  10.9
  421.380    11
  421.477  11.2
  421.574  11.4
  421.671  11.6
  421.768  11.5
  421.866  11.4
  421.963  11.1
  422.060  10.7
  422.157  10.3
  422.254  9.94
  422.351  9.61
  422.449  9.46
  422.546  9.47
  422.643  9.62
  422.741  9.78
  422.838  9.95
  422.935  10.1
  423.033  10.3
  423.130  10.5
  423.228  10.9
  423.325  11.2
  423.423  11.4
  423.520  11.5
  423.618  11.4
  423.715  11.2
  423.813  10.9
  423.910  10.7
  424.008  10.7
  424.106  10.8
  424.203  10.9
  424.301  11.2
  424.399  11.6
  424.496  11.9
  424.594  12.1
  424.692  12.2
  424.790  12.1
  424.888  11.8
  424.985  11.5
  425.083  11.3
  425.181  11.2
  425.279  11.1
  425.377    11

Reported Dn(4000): 1.92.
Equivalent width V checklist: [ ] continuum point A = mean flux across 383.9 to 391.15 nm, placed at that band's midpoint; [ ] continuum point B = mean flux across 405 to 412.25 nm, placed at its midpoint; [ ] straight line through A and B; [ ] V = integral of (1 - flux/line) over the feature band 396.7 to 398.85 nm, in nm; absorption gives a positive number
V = 0.29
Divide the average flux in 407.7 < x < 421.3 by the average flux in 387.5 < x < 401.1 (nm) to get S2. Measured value 1.53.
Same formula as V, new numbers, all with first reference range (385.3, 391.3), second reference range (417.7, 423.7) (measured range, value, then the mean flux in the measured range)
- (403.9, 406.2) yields -0.39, 9.78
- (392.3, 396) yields 0.56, 5.79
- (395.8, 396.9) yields 0.30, 5.14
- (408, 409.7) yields -0.42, 11.1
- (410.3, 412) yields -0.18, 10.2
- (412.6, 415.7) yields -0.15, 10.1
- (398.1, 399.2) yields -0.26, 9.17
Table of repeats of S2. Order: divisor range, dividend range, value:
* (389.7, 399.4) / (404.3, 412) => 1.57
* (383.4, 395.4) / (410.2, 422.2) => 1.82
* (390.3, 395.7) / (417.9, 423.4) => 1.73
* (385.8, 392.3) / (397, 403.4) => 1.53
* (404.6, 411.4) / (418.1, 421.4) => 1.05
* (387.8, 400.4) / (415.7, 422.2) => 1.59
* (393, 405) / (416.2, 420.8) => 1.25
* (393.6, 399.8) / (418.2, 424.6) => 1.56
